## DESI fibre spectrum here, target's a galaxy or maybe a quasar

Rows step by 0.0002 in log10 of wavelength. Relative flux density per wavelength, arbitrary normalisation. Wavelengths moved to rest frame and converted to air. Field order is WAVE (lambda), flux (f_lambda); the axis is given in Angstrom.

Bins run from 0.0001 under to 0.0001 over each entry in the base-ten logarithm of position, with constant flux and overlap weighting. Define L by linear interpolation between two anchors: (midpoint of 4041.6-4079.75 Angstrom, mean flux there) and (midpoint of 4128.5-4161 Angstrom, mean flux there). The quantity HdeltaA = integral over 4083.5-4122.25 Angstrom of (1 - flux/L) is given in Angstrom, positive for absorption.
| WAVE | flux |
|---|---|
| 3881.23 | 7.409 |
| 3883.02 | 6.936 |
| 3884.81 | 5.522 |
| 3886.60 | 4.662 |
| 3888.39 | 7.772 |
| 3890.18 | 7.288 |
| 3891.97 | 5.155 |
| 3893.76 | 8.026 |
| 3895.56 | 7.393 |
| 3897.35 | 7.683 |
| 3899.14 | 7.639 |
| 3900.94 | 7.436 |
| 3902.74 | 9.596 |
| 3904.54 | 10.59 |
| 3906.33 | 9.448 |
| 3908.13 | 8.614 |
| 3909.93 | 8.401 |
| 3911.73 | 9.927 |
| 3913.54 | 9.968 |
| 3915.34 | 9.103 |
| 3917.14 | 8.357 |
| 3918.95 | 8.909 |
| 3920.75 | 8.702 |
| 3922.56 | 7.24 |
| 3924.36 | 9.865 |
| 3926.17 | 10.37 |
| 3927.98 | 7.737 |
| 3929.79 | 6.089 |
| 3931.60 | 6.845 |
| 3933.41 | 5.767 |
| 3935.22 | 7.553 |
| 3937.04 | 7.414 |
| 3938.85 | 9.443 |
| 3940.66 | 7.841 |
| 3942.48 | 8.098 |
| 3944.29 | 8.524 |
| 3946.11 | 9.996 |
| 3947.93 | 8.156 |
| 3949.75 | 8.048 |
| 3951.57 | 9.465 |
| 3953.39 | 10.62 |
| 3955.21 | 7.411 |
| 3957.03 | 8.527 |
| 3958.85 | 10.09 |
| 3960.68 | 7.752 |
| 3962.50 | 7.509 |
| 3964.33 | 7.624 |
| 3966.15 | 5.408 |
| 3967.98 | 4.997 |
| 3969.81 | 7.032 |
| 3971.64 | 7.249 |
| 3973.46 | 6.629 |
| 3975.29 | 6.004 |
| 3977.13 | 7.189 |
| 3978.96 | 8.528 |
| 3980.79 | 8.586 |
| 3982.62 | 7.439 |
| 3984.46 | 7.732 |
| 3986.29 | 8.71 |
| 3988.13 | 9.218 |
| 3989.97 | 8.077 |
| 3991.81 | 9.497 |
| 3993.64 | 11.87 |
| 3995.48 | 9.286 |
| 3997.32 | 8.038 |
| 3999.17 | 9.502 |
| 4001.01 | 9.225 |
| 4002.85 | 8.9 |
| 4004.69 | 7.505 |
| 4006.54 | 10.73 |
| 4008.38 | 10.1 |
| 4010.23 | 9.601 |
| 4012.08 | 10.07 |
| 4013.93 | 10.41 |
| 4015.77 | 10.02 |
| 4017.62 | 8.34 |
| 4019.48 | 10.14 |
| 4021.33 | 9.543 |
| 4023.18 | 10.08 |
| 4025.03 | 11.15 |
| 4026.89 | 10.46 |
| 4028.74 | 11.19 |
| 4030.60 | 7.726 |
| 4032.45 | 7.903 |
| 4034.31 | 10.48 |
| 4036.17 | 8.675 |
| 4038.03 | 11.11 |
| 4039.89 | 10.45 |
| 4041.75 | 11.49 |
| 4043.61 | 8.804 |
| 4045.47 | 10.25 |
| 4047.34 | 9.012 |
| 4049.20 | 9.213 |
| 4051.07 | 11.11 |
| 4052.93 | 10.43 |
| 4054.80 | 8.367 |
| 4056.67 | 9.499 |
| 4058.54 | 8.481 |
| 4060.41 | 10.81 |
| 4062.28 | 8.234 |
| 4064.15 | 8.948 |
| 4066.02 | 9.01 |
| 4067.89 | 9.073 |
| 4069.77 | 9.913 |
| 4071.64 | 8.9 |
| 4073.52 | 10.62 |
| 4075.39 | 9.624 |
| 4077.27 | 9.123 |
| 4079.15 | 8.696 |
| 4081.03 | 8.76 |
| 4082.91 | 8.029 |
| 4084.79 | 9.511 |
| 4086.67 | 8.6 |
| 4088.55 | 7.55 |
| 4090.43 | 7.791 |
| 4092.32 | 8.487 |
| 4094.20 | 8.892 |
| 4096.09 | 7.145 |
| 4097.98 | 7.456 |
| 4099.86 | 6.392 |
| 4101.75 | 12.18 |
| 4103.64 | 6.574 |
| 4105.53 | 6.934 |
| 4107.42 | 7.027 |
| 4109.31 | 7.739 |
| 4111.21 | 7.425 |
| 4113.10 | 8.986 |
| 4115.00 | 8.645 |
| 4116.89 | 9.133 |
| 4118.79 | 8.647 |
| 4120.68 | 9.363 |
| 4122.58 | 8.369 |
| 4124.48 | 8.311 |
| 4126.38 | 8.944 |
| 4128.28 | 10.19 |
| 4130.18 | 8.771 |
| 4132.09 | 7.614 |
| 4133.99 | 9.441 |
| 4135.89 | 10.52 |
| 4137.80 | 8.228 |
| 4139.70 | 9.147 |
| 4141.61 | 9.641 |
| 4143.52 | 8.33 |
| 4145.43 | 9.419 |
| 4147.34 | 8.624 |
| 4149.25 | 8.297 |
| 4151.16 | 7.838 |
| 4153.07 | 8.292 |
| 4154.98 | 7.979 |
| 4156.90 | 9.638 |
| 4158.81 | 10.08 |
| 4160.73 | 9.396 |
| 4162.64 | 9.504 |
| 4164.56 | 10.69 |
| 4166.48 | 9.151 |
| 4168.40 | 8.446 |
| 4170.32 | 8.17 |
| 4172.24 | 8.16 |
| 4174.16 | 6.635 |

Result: 4.1 Angstrom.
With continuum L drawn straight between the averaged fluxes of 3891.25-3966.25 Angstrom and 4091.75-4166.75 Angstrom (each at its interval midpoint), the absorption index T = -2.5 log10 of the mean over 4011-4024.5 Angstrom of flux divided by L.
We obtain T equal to -0.16 mag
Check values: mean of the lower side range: 8.33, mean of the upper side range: 8.69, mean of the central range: 9.84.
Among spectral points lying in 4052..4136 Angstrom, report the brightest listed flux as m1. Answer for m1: 12.18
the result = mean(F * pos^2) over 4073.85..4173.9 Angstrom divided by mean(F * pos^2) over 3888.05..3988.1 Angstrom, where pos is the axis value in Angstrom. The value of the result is 1.18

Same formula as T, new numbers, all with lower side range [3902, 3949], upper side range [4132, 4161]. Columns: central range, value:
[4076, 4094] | 0.04 mag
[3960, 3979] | 0.26 mag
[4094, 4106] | 0.12 mag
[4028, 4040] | -0.10 mag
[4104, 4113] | 0.20 mag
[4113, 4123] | 0.00 mag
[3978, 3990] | 0.04 mag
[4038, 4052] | -0.16 mag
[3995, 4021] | -0.09 mag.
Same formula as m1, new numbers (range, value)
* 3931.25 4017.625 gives 11.87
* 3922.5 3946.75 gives 10.37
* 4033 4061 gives 11.49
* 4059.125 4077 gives 10.81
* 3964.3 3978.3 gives 7.624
